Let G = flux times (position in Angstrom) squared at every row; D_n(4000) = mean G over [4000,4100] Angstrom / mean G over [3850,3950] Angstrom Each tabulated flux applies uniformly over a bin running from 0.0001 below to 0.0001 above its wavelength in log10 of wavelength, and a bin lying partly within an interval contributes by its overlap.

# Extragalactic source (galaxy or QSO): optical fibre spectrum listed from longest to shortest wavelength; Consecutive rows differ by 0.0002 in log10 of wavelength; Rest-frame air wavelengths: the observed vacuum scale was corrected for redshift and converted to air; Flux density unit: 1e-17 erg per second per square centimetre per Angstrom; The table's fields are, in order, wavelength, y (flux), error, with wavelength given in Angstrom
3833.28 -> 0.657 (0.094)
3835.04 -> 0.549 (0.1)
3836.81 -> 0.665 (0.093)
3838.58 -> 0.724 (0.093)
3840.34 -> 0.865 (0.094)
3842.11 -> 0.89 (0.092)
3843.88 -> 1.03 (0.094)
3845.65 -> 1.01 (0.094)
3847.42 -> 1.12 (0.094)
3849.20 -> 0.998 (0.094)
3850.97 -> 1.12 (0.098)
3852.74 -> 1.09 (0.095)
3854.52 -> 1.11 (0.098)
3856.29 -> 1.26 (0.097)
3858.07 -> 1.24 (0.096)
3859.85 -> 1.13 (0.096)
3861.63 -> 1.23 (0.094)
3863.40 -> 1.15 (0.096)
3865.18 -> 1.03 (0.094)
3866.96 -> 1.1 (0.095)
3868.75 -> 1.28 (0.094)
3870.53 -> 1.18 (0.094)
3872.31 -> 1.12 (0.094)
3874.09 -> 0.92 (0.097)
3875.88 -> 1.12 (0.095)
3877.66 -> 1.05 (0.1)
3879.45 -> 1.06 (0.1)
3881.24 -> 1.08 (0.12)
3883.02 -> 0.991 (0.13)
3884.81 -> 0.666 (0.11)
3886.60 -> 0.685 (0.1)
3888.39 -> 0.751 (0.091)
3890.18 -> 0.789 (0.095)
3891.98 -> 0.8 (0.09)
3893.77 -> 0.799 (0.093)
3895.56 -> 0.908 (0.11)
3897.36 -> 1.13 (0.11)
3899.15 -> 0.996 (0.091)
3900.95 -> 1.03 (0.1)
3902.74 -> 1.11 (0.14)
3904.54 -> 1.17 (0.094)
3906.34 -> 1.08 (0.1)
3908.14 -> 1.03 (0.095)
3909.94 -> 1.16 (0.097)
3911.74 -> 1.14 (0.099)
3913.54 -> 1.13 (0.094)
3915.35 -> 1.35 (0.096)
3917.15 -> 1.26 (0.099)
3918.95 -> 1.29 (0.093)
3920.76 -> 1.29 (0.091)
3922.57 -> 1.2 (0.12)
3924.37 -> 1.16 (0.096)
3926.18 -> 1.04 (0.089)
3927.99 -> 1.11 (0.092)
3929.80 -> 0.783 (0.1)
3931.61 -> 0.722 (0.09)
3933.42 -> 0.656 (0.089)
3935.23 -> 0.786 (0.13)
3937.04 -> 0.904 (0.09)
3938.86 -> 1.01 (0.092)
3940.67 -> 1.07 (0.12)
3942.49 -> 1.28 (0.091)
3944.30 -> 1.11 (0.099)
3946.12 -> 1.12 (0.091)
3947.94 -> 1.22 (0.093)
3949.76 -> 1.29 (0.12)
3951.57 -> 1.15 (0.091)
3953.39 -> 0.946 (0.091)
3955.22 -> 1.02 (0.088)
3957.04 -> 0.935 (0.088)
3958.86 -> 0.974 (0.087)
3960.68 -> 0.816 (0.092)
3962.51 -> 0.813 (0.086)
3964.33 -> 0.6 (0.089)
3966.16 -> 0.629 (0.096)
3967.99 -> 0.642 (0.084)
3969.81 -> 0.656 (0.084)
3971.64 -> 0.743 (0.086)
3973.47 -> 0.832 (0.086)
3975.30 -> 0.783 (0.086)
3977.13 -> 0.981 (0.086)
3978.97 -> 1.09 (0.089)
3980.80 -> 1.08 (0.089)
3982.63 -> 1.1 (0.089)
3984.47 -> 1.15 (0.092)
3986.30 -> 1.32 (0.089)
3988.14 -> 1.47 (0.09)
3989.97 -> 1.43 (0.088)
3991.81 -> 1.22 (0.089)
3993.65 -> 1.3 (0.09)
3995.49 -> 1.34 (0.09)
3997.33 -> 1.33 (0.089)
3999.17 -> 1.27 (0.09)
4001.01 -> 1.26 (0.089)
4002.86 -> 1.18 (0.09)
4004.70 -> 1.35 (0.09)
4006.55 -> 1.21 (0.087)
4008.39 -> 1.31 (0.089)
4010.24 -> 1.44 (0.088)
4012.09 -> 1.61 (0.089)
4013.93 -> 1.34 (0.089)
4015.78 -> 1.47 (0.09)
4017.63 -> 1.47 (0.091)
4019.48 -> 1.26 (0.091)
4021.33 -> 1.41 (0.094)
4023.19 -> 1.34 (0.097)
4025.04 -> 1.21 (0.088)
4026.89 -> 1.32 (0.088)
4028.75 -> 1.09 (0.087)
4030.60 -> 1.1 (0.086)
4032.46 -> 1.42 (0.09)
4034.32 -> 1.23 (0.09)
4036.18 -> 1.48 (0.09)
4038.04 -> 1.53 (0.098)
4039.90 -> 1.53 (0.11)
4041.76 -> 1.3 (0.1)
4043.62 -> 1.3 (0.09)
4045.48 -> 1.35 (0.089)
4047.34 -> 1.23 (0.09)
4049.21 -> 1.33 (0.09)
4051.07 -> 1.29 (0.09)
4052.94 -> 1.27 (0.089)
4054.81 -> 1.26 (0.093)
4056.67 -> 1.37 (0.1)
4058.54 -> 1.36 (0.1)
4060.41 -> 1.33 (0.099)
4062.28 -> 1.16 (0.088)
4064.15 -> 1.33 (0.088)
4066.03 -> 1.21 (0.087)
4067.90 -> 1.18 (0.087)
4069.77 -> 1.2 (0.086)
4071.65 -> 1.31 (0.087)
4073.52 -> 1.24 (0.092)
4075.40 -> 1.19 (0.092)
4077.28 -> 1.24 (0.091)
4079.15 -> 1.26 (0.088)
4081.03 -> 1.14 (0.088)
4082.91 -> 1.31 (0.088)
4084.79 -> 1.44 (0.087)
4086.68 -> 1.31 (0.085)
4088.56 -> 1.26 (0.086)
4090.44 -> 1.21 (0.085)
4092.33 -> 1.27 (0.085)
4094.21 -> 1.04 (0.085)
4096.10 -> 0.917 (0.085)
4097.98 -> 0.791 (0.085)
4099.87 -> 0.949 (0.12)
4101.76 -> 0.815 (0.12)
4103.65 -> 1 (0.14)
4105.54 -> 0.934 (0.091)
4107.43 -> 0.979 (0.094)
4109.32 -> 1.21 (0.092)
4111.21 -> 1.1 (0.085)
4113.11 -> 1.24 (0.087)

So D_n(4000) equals 1.30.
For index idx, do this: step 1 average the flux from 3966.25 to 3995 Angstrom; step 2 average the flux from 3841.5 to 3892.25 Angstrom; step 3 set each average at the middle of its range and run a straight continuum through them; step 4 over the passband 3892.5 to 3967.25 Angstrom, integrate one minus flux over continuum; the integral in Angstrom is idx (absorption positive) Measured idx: 1.1 Angstrom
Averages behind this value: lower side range 1.04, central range 1.03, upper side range 1.05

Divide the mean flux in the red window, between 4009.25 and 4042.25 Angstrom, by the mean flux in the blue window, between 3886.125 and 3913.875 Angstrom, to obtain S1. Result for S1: 1.39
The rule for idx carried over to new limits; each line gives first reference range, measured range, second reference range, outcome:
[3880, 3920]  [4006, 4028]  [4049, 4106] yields -4.6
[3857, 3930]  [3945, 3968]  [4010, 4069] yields 4.5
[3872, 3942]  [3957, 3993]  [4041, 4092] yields 5.1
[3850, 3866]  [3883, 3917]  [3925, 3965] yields 2.3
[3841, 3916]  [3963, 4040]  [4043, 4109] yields -3.9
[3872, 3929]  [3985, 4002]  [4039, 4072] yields -1.8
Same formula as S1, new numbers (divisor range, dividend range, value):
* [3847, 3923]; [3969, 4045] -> 1.17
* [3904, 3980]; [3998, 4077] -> 1.31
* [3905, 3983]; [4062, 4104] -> 1.17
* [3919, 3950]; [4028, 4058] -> 1.26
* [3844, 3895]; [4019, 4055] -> 1.28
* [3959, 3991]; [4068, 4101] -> 1.24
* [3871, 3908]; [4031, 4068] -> 1.37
